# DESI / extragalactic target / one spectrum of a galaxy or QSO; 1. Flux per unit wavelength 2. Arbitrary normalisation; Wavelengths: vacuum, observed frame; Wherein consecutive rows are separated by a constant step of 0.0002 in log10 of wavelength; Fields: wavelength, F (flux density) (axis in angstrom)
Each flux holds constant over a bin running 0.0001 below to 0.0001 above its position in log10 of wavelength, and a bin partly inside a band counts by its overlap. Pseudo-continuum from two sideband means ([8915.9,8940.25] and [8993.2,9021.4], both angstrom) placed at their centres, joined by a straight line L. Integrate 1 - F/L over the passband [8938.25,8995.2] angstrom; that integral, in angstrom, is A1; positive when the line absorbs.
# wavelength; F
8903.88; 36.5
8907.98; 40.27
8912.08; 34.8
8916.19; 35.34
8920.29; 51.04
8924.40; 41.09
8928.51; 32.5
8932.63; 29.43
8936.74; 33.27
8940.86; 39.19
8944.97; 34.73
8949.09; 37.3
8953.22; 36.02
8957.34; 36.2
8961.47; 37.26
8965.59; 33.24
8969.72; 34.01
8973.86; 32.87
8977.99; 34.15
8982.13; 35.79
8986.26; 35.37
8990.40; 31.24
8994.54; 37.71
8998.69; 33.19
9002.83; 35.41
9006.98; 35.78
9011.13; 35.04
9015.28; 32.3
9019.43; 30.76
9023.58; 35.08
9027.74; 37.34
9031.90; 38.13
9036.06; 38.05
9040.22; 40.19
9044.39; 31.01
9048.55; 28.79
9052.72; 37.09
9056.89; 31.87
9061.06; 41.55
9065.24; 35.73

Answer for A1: 0.9 angstrom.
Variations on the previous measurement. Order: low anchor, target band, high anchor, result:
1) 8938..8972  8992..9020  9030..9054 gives 0.94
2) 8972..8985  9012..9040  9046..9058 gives -2.01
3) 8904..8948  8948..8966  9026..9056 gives 0.27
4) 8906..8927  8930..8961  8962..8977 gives 1.23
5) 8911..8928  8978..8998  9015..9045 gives 1.40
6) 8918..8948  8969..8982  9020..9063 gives 0.97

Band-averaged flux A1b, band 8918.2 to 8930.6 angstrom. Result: 41.5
